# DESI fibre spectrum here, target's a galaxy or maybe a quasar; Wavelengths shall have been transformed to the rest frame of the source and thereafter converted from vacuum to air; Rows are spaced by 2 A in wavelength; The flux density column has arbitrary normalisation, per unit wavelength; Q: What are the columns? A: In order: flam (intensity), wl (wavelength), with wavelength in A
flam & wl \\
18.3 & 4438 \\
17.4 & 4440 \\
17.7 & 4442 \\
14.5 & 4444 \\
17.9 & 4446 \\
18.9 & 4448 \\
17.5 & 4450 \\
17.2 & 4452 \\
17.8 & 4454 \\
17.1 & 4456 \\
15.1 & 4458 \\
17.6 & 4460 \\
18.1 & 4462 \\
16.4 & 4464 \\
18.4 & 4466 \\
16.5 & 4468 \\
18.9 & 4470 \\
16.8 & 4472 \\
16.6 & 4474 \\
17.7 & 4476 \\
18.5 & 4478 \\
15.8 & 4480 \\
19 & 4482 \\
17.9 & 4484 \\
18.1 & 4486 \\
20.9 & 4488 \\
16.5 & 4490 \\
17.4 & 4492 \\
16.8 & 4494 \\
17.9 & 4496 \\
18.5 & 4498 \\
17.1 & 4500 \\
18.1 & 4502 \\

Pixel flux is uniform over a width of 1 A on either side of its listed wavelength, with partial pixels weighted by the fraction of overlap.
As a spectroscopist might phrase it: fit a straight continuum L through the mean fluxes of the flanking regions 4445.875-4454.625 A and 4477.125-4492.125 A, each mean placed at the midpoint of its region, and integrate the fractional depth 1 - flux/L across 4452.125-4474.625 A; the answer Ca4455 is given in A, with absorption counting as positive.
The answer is 0.89 A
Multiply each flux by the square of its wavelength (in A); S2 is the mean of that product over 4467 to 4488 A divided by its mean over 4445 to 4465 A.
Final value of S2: 1.0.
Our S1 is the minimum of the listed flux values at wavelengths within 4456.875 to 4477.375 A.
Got 15.1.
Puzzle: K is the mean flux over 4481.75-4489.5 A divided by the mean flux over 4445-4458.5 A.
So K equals 1.1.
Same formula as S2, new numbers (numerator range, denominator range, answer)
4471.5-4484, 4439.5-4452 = 1.02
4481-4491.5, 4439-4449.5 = 1.09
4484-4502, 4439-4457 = 1.05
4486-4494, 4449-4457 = 1.06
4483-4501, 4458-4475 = 1.05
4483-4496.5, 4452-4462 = 1.07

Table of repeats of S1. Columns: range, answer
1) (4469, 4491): 15.8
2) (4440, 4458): 14.5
